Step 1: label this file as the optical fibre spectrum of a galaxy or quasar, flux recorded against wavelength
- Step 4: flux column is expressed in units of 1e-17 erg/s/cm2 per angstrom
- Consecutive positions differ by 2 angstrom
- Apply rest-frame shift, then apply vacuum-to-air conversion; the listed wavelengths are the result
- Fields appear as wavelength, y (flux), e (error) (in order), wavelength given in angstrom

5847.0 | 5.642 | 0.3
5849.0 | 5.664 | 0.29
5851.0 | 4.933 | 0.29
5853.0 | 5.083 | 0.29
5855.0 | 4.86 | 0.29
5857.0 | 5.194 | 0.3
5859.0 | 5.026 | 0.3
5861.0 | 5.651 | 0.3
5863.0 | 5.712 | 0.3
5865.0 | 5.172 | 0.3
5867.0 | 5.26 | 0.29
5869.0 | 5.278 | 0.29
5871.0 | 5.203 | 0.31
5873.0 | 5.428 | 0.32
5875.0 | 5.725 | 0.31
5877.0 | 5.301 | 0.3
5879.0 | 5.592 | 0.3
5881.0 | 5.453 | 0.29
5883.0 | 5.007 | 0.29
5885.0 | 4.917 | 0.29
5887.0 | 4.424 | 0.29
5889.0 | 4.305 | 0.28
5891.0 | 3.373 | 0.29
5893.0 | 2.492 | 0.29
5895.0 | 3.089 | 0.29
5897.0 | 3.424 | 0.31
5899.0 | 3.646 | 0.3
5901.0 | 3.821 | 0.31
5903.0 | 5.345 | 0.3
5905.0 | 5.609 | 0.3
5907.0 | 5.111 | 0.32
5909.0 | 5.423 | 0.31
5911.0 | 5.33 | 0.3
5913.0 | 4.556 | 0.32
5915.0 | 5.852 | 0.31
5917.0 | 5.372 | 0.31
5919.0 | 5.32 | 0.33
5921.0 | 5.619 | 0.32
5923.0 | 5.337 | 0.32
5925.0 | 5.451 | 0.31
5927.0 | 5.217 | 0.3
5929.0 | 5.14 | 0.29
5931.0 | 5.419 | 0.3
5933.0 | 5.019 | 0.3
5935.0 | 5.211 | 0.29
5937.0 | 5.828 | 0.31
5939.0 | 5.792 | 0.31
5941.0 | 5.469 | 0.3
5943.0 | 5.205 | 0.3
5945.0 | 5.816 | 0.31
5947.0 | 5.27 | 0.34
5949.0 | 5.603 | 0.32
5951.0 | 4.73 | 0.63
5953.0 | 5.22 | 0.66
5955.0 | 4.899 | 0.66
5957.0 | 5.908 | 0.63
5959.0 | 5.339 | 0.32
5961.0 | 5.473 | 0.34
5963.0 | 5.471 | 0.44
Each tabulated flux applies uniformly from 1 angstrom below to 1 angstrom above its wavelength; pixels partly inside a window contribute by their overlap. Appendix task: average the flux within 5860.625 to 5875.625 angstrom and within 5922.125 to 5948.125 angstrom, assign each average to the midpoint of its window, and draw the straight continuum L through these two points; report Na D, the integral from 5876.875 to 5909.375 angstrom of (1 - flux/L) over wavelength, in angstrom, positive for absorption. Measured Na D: 5.8 angstrom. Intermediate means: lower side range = 5.41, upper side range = 5.4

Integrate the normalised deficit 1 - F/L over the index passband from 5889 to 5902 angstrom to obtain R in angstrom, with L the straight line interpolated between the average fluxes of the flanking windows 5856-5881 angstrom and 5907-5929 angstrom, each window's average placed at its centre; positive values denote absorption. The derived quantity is 4.78 angstrom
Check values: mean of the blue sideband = 5.38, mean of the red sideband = 5.33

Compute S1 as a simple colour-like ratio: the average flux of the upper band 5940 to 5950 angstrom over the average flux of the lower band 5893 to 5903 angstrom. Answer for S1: 1.53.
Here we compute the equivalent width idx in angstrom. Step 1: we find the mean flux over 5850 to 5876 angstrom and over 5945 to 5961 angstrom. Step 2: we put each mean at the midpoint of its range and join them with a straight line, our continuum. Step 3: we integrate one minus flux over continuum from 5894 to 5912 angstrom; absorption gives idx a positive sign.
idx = 2.6 angstrom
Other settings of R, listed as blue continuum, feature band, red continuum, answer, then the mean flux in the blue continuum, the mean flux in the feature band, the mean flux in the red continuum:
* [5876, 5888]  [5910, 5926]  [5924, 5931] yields -0.30 angstrom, 5.12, 5.35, 5.29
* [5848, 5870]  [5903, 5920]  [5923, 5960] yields 0.00 angstrom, 5.26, 5.32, 5.36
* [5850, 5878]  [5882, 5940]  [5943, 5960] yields 5.10 angstrom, 5.27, 4.84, 5.34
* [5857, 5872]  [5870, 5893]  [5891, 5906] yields -1.21 angstrom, 5.32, 4.87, 3.88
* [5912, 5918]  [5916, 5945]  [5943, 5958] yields -0.58 angstrom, 5.26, 5.4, 5.34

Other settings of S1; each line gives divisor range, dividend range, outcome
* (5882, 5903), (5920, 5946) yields 1.38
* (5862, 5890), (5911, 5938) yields 1.03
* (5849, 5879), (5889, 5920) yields 0.85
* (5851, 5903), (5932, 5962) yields 1.13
